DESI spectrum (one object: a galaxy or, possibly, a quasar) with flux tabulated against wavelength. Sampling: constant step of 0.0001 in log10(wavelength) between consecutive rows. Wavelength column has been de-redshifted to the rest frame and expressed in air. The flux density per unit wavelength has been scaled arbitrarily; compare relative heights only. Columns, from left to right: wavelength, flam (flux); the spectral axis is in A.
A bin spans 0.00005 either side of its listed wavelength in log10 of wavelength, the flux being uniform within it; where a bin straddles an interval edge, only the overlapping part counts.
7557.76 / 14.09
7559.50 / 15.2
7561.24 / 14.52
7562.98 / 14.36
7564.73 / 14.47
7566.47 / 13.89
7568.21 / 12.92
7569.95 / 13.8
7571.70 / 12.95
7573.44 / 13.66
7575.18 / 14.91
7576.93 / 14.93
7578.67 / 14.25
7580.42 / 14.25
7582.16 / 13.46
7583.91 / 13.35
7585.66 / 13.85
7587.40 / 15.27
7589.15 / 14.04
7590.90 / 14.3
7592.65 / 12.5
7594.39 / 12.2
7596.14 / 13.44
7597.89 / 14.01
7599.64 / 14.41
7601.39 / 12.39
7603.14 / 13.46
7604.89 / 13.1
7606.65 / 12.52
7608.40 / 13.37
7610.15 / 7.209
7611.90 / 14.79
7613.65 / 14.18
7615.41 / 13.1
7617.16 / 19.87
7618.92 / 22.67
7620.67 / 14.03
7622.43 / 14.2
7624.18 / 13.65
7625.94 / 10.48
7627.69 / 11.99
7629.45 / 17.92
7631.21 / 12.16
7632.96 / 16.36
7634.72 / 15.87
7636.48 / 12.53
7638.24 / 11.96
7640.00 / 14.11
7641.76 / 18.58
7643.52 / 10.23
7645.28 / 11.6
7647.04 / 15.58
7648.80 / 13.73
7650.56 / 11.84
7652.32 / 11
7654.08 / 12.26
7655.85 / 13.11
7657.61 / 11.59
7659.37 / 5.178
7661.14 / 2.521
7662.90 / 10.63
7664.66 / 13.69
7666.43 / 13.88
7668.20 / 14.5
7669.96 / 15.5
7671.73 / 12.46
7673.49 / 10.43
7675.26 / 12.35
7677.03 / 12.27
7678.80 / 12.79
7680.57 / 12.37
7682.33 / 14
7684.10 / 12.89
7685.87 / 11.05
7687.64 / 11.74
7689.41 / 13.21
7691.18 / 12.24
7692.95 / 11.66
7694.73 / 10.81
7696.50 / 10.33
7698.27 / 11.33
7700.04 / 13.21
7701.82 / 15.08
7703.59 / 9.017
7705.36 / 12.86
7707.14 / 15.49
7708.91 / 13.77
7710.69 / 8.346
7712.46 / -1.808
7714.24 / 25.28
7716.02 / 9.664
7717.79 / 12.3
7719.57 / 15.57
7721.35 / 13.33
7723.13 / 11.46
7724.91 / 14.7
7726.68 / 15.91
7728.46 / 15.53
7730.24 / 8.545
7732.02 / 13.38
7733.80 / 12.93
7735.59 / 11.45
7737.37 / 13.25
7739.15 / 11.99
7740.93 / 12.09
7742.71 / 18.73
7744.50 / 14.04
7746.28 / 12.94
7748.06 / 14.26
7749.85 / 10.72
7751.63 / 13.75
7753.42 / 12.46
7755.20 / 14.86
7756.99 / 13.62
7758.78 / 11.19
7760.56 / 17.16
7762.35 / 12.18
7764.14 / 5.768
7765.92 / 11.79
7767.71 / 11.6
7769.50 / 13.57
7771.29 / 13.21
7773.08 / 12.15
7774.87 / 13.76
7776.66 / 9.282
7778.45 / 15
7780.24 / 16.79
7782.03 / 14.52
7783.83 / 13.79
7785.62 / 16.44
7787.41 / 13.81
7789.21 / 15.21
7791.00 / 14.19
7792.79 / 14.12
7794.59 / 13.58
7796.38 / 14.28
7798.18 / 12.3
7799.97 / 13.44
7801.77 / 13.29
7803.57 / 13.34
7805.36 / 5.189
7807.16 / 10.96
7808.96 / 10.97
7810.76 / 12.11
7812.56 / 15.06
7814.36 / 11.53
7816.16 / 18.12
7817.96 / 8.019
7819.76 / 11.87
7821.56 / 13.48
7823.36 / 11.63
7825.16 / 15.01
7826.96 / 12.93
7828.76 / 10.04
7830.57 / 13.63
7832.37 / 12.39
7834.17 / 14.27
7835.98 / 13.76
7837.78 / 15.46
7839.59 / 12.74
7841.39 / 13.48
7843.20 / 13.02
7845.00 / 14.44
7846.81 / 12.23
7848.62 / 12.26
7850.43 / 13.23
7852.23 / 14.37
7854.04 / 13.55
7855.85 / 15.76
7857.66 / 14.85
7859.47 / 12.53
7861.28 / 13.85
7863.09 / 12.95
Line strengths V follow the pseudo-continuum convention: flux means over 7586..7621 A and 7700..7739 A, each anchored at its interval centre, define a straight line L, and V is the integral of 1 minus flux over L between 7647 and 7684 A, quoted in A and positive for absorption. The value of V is 3.8 A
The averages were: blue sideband 14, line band 11.9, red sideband 12.7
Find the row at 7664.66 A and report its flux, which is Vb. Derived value 13.69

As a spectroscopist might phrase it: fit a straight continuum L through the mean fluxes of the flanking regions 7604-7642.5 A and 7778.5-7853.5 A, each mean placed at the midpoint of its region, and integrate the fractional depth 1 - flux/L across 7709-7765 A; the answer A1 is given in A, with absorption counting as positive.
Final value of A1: 3.59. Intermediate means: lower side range 14.3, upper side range 13.2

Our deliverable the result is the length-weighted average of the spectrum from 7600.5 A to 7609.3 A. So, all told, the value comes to 12.9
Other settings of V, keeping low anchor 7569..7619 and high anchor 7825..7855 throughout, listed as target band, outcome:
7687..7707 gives 2.26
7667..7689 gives 1.53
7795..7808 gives 1.45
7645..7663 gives 3.84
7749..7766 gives 1.40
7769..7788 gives -0.58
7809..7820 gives 0.55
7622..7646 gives 0.15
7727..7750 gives 0.55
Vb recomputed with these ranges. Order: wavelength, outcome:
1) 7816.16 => 18.12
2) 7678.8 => 12.79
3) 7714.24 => 25.28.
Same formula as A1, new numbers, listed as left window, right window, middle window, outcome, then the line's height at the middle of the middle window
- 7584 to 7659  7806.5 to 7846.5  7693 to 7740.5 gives 3.2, 13.3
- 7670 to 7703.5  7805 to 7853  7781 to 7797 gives -2.3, 12.6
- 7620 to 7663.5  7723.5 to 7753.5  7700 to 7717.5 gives 1.4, 13.1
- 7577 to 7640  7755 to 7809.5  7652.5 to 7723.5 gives 8.0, 13.5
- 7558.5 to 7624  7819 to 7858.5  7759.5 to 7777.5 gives 2.0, 13.6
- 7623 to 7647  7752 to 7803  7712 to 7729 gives 0.0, 13.5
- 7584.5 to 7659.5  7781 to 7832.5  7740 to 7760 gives -0.6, 13.1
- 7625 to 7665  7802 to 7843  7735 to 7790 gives -3.4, 12.5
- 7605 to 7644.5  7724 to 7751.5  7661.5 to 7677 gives 1.5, 13.8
